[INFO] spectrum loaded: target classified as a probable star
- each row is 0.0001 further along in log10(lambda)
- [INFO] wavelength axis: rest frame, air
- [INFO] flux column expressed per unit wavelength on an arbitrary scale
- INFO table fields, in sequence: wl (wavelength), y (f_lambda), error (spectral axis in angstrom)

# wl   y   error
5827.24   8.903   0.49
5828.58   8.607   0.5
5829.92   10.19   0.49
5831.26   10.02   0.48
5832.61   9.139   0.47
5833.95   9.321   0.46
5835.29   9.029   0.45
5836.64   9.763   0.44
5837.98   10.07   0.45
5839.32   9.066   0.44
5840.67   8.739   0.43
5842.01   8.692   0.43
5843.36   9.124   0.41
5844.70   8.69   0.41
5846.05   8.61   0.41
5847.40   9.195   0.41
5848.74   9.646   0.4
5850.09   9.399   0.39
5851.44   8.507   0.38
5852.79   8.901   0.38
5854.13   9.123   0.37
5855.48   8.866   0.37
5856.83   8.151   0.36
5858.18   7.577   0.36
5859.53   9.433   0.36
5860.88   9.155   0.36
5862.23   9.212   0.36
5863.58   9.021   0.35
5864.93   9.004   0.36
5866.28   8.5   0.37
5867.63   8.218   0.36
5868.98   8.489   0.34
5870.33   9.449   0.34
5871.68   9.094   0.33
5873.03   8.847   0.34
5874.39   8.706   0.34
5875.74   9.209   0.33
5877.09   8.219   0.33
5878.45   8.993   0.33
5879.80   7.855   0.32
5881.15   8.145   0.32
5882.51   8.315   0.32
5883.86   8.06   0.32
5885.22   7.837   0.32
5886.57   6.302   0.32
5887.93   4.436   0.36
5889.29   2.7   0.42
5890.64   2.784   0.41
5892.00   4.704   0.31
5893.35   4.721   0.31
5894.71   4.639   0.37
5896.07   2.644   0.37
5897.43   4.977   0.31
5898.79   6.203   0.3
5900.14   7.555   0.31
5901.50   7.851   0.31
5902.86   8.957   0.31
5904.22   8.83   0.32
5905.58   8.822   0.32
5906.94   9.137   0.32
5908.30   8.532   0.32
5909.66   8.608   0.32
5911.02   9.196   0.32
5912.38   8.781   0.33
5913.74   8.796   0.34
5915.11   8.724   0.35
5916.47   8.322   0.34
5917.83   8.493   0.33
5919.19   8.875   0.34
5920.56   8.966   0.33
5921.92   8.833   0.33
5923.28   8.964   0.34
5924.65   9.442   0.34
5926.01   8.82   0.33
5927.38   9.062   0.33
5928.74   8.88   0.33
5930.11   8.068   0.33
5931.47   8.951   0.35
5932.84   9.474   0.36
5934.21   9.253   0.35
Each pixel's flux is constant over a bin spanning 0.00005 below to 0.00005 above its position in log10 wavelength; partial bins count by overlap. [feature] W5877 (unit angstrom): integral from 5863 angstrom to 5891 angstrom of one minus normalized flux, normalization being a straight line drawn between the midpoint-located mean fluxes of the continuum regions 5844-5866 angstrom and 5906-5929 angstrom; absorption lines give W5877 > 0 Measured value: 3.50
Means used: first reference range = 8.9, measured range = 7.77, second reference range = 8.85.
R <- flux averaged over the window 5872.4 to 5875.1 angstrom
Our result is 8.77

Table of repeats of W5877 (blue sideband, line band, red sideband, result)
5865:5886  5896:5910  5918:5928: 1.8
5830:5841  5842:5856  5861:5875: 0.3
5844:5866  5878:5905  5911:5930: 7.8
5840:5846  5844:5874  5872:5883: -0.6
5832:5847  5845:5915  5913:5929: 8.7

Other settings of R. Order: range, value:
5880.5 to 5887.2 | 7.74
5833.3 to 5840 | 9.45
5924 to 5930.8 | 8.86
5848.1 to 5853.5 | 9.11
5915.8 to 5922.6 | 8.7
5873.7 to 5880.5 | 8.59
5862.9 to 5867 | 8.84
